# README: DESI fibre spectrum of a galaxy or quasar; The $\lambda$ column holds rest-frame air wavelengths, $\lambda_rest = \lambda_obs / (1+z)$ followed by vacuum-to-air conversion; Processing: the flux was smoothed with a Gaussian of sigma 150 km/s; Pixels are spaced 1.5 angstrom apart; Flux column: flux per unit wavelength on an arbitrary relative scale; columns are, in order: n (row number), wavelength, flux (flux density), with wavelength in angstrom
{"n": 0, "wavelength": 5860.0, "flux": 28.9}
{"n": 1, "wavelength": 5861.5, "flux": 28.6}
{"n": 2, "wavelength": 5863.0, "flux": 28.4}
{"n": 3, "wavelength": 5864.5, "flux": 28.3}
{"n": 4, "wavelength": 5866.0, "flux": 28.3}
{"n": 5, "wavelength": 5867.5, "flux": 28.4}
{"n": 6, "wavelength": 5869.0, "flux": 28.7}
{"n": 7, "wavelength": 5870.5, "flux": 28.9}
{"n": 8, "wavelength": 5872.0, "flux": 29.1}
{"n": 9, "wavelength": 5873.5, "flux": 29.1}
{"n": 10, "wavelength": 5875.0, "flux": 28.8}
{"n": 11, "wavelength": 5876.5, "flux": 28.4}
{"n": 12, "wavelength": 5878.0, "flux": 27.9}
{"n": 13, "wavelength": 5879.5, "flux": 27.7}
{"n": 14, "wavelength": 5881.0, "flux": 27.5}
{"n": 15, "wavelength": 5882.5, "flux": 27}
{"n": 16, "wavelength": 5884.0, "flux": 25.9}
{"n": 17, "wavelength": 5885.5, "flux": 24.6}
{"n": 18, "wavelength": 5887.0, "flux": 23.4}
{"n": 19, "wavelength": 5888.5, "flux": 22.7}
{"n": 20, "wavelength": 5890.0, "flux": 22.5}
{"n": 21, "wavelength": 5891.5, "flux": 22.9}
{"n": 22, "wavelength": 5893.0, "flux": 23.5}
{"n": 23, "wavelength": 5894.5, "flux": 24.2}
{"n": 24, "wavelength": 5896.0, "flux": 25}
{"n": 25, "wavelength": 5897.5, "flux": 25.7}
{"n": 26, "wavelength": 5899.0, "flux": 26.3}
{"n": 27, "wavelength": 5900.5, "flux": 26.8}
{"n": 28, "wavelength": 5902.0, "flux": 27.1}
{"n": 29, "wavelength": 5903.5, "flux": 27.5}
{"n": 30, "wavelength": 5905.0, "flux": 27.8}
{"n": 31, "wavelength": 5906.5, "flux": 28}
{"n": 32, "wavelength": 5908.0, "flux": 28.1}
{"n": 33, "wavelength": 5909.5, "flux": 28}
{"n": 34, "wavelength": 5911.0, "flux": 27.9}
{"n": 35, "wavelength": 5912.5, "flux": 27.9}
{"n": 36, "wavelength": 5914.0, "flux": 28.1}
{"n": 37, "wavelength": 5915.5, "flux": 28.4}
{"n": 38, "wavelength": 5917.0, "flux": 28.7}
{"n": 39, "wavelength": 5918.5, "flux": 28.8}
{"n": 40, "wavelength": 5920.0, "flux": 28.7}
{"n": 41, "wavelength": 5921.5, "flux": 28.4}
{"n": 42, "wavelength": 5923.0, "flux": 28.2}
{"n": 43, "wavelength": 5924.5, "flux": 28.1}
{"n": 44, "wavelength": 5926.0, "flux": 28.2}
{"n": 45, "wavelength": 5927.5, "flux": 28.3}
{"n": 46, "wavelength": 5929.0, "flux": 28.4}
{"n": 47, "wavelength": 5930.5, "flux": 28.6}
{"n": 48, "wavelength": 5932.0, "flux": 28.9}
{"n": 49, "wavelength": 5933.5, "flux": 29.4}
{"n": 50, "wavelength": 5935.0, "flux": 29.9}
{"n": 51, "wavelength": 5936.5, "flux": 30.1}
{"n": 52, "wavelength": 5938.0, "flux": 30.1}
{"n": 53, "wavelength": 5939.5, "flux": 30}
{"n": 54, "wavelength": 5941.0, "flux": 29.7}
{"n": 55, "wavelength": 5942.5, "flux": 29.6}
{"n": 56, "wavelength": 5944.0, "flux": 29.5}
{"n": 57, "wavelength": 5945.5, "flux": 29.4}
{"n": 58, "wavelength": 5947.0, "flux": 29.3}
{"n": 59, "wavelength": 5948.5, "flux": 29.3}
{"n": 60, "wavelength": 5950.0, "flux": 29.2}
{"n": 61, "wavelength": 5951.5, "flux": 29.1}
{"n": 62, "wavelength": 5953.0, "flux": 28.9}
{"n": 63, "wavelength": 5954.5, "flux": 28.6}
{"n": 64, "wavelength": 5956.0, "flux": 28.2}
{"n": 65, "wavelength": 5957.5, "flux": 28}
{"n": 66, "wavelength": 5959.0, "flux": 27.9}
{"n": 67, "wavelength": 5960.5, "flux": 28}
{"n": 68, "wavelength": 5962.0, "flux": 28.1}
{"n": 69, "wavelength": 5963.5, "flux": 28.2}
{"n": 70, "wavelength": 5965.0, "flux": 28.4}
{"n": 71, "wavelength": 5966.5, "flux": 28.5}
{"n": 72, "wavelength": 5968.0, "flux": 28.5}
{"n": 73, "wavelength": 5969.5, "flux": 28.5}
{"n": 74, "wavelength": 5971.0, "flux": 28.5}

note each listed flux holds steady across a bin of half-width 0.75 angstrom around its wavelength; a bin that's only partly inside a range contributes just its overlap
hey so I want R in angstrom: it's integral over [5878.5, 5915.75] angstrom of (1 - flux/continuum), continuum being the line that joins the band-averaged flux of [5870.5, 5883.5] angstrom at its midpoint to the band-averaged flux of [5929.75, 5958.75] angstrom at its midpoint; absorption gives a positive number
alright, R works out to 3.06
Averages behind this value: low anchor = 28.2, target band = 26.2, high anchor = 29.2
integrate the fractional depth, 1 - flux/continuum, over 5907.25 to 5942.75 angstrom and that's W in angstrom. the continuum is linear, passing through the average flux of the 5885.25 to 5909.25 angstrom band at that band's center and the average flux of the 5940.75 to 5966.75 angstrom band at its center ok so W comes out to -2.2 angstrom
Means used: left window 25.5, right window 28.8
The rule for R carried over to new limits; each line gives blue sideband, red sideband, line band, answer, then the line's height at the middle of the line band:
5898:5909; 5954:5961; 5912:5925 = -0.4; 27.6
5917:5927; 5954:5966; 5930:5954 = -1.0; 28.3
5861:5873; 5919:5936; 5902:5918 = 0.4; 28.6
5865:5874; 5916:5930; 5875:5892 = 1.8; 28.6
